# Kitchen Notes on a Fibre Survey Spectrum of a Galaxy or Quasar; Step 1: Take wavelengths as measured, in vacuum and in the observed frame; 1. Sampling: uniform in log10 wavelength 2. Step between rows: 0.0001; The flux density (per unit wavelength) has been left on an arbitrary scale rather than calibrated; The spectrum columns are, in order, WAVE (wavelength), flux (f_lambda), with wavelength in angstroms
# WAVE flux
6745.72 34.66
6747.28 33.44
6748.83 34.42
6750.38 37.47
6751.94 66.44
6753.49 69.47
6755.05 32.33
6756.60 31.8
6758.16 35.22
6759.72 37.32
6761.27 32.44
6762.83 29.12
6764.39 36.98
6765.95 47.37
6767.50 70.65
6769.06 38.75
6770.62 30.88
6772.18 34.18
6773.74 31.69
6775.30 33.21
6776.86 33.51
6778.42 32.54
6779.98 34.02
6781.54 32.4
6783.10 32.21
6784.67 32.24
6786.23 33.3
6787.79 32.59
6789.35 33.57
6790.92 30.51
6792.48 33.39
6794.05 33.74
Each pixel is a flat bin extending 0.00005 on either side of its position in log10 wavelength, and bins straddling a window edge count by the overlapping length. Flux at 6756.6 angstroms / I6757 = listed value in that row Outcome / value 31.8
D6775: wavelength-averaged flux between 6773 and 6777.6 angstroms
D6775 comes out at 32.8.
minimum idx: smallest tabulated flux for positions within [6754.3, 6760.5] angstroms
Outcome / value 31.8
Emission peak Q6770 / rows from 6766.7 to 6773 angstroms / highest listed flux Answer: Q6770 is 70.65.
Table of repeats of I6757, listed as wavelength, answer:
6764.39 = 36.98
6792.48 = 33.39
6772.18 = 34.18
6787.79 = 32.59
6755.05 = 32.33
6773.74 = 31.69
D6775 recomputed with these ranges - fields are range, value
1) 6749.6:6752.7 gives 51.8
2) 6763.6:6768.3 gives 51.6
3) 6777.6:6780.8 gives 33.3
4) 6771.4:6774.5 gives 32.9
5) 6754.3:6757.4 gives 32.1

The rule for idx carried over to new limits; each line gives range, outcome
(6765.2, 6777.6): 30.88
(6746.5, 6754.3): 33.44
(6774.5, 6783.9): 32.21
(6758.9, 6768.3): 29.12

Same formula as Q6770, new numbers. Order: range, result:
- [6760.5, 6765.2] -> 36.98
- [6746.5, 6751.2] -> 37.47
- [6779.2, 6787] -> 34.02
